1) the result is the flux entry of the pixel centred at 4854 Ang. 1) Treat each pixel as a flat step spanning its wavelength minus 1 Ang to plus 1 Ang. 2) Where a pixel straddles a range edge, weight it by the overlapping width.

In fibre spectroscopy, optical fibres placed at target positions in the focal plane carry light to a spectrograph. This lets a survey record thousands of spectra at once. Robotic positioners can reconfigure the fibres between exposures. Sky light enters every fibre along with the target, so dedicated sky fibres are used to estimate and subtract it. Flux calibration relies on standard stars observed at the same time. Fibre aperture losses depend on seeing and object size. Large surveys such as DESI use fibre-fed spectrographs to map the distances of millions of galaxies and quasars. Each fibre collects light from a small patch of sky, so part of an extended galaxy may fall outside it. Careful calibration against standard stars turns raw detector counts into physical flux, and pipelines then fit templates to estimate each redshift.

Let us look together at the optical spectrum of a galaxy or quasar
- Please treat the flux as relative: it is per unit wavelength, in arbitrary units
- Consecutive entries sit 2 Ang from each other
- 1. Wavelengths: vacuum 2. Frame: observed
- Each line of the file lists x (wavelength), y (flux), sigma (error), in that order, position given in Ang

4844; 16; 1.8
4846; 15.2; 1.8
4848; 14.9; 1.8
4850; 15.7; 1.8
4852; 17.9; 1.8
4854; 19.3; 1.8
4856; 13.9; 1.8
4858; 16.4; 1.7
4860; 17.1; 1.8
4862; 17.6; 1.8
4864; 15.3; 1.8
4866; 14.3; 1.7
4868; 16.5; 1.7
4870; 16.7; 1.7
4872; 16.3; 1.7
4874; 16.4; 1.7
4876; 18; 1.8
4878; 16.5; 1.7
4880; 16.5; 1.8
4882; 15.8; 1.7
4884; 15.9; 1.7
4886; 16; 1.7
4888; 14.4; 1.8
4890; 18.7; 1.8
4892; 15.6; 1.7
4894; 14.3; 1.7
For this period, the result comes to 19.3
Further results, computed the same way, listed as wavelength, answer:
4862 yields 17.6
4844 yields 16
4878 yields 16.5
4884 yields 15.9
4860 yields 17.1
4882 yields 15.8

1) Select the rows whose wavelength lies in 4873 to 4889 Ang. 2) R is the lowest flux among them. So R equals 14.4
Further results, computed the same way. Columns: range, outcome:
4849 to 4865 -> 13.9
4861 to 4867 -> 14.3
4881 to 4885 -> 15.8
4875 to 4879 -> 16.5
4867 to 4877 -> 16.3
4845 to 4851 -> 14.9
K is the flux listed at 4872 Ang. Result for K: 16.3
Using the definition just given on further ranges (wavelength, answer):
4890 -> 18.7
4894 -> 14.3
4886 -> 16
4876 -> 18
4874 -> 16.4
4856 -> 13.9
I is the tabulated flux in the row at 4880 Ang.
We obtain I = 16.5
